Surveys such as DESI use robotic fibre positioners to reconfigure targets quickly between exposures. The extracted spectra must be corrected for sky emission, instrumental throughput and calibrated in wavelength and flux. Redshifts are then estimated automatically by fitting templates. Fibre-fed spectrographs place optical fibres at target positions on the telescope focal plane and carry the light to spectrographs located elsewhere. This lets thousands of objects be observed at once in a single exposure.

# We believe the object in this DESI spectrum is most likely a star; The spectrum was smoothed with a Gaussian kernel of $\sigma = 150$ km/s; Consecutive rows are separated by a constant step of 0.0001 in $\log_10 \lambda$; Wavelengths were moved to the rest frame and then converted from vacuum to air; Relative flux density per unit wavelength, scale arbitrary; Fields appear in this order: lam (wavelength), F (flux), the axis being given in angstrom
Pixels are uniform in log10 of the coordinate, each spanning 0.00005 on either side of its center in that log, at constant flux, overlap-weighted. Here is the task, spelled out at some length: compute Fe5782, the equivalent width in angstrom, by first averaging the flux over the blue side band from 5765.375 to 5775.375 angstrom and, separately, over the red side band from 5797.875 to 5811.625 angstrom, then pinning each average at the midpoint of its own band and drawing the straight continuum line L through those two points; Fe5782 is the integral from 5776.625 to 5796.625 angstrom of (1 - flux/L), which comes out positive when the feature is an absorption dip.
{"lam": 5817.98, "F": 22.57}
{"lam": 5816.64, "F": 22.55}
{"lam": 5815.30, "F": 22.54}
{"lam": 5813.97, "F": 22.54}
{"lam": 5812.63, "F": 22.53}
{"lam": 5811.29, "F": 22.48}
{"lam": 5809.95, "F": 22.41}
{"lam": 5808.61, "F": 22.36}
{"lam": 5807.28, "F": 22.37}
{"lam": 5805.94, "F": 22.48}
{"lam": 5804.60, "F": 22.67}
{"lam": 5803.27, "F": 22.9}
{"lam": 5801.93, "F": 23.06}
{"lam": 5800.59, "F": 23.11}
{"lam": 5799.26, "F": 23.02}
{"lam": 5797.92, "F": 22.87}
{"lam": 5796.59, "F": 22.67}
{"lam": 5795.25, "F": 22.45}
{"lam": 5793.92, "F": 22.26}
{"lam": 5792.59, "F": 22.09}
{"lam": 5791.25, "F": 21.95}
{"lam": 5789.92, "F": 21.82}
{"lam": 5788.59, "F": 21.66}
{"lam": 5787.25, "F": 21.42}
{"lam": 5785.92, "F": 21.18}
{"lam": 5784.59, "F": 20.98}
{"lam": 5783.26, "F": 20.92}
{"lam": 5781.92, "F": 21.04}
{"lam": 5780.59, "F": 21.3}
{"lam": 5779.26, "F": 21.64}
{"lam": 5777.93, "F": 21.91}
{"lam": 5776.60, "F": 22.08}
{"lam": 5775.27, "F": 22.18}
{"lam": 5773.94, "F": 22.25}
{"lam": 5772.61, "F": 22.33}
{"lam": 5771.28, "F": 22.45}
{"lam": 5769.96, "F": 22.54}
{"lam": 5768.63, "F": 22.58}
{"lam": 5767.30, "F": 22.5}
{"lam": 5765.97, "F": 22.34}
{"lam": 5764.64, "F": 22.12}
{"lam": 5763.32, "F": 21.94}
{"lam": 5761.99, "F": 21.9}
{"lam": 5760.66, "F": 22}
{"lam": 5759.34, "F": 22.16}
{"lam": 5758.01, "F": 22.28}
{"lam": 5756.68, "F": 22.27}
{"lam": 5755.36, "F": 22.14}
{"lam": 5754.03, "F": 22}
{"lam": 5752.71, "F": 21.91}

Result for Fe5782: 0.78 angstrom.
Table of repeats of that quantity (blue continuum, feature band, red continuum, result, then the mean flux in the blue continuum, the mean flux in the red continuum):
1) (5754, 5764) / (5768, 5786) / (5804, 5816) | 0.3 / 22.1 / 22.5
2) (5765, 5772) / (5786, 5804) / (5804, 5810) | 0.1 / 22.5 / 22.5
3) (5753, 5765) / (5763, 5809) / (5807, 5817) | 0.3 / 22.1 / 22.5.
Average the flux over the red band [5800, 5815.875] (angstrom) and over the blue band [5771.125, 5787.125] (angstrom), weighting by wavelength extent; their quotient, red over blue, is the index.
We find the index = 1.0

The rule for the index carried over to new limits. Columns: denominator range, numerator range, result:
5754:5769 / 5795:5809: 1.03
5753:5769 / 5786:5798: 0.99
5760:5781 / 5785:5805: 1.01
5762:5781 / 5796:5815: 1.02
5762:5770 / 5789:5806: 1.01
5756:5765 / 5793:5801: 1.03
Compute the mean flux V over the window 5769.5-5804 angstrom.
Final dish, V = 22.1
